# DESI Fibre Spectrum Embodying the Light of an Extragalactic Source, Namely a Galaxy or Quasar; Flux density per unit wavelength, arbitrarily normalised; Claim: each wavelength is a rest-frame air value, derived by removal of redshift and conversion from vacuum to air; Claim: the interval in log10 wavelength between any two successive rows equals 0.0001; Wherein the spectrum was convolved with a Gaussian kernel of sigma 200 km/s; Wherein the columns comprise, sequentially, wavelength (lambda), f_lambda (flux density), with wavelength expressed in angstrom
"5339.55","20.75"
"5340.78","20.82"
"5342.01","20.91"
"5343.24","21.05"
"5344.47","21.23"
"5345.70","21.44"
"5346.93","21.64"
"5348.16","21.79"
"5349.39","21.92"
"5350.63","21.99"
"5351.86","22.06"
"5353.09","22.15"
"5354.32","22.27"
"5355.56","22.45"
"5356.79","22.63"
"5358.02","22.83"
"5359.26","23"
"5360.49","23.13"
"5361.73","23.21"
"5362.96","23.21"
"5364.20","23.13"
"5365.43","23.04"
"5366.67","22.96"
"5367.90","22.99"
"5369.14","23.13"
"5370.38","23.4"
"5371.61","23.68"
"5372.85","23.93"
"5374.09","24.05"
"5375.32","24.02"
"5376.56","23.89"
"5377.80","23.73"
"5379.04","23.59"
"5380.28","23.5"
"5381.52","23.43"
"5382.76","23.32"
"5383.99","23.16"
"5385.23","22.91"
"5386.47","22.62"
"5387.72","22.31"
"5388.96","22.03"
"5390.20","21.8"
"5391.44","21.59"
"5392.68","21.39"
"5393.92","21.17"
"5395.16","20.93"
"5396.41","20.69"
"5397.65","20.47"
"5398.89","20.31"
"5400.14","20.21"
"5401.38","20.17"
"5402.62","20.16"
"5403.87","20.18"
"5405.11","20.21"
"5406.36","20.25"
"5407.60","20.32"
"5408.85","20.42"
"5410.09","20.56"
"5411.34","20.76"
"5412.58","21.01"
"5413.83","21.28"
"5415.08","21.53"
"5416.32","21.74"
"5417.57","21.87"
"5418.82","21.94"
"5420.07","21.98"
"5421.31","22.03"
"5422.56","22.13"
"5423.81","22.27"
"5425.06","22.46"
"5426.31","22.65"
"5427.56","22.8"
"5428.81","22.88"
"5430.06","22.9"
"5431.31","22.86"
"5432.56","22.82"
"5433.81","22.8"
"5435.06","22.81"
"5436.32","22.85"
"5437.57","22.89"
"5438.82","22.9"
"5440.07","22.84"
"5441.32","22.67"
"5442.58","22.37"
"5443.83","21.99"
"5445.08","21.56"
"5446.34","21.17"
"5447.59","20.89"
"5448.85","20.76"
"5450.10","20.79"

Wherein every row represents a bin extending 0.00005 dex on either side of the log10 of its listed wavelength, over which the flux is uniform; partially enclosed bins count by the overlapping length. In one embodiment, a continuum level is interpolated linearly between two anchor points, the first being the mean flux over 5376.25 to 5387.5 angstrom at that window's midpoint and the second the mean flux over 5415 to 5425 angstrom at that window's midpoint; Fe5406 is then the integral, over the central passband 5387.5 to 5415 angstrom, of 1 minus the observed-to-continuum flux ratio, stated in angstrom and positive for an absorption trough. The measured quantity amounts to 2.20 angstrom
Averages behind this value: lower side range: 23.3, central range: 20.8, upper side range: 22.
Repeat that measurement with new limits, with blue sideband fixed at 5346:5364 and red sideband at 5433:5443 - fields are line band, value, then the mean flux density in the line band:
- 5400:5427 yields 1.7 angstrom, 21.2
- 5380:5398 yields 0.4 angstrom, 22.1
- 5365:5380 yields -0.7 angstrom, 23.5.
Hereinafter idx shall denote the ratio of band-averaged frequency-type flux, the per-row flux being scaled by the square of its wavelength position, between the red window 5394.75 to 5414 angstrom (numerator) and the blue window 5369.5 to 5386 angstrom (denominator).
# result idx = 0.88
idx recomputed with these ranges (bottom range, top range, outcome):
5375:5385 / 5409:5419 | 0.92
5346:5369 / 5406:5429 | 0.98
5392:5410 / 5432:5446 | 1.12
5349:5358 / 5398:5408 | 0.93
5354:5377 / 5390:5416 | 0.91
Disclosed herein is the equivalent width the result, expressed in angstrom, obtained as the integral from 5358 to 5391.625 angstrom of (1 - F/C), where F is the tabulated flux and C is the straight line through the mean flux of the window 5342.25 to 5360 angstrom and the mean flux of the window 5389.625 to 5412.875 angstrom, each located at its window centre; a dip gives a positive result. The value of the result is -2.79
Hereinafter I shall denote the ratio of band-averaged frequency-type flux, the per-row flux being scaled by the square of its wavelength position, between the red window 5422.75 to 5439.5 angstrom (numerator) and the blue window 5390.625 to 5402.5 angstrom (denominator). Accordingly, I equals 1.11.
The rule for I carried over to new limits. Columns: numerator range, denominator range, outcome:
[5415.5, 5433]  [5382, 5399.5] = 1.04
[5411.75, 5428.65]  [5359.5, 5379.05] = 0.96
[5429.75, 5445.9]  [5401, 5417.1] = 1.10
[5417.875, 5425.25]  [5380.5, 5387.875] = 0.97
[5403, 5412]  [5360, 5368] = 0.90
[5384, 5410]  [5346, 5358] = 0.97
